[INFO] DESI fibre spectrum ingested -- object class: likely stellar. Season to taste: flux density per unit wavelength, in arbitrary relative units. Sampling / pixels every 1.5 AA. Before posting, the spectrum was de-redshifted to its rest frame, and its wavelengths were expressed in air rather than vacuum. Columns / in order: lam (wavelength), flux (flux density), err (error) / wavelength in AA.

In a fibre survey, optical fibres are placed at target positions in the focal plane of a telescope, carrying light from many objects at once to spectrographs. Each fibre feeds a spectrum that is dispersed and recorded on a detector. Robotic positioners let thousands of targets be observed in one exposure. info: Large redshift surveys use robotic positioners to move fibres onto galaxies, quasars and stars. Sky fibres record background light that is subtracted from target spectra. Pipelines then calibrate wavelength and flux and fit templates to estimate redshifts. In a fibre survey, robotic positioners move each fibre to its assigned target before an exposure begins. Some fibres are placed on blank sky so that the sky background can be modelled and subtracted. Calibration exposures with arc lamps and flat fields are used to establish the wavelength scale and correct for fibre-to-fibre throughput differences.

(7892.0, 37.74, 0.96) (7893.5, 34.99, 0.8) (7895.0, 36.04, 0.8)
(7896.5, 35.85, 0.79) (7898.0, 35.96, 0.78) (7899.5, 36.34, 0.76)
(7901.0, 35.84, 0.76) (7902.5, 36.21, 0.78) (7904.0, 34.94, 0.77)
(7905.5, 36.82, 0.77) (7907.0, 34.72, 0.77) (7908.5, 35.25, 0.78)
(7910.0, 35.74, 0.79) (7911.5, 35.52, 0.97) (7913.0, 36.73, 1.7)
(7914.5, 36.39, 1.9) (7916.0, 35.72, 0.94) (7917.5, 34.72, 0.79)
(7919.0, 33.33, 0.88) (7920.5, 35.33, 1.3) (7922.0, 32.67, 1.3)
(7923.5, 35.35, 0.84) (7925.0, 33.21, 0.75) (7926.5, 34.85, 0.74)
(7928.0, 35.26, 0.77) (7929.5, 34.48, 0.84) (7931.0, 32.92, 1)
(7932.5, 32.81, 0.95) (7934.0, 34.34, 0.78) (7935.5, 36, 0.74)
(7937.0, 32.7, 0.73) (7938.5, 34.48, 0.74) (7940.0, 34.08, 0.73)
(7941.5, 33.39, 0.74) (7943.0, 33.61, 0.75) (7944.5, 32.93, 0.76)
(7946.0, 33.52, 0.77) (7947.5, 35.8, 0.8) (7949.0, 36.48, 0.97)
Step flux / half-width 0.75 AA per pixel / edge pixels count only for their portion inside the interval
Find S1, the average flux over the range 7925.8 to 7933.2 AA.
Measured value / 34.1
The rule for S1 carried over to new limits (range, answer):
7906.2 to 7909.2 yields 35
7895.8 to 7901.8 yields 36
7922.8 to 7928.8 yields 34.7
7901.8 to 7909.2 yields 35.6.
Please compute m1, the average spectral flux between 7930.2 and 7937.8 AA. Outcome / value 33.8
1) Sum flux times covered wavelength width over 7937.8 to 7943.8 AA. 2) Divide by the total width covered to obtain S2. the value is 33.9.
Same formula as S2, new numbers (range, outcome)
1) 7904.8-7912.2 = 35.6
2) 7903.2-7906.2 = 35.9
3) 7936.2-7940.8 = 33.8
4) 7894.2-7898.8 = 35.9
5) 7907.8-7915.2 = 35.9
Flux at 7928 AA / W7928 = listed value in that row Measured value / 35.26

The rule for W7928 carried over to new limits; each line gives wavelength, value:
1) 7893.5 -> 34.99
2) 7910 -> 35.74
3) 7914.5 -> 36.39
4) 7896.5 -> 35.85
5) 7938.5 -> 34.48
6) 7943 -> 33.61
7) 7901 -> 35.84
